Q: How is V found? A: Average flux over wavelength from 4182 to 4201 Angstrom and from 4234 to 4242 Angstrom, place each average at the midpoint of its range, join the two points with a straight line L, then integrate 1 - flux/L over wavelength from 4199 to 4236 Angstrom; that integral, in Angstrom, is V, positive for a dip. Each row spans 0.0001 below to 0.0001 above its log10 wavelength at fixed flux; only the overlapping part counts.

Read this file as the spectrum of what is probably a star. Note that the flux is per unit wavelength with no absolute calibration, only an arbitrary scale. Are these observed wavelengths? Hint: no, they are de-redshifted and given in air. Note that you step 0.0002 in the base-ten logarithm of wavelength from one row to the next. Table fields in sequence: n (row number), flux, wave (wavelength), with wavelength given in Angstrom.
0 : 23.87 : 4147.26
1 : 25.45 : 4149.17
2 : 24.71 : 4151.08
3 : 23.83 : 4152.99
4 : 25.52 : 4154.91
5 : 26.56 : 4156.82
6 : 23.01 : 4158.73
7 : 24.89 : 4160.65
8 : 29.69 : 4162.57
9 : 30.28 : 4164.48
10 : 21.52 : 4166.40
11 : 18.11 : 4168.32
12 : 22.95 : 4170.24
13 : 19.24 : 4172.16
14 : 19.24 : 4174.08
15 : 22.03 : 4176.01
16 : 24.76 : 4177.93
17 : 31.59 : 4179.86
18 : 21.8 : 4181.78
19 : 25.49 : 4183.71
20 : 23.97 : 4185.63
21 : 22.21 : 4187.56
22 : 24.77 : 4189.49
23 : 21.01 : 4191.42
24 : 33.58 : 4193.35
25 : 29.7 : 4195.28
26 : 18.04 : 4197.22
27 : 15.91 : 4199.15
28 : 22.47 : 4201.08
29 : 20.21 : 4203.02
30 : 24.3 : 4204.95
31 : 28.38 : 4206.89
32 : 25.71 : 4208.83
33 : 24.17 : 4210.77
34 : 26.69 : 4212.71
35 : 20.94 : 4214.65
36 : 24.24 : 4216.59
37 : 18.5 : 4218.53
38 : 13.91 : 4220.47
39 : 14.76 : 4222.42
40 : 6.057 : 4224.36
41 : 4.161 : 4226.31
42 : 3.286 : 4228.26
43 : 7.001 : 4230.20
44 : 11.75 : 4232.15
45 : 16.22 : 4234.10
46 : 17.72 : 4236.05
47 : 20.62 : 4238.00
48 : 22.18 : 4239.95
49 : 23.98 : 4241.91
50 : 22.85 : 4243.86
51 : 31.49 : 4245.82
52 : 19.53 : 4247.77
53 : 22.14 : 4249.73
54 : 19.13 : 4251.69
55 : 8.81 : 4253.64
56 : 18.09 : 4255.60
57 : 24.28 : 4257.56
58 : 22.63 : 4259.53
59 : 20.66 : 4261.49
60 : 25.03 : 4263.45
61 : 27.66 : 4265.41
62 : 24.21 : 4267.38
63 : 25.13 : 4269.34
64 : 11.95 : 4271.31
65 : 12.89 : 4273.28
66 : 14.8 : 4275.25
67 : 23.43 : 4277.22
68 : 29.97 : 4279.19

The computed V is 7.8 Angstrom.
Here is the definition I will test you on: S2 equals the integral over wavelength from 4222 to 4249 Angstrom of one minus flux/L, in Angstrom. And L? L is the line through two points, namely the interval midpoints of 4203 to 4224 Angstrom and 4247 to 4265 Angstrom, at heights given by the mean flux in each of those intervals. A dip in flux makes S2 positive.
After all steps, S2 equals 6.3 Angstrom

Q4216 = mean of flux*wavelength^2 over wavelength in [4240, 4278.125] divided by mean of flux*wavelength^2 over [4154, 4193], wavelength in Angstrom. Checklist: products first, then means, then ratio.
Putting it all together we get 0.91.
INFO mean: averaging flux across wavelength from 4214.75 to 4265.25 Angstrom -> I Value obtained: 17.8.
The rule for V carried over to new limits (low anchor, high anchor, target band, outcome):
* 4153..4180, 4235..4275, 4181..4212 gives -1.3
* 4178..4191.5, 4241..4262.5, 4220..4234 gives 8.4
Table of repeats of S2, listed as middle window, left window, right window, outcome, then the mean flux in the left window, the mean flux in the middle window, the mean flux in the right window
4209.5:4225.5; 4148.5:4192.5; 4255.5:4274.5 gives 2.9 Angstrom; 24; 18.6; 21.3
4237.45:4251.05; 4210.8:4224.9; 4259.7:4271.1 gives -1.2 Angstrom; 18.7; 23.2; 23.6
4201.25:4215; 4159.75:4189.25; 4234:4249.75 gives -0.8 Angstrom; 23.9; 24.4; 22.2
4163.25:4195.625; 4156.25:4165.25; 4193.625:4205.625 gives 0.5 Angstrom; 26.8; 24.2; 22.4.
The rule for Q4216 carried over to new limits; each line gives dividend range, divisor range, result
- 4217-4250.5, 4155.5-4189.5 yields 0.70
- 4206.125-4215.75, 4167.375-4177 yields 1.26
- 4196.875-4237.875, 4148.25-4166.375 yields 0.69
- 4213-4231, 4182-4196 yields 0.52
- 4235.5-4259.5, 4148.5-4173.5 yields 0.91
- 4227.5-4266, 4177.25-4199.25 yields 0.80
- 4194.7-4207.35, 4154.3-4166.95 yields 0.87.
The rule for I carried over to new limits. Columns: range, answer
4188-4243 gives 19.3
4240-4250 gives 23.9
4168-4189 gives 23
